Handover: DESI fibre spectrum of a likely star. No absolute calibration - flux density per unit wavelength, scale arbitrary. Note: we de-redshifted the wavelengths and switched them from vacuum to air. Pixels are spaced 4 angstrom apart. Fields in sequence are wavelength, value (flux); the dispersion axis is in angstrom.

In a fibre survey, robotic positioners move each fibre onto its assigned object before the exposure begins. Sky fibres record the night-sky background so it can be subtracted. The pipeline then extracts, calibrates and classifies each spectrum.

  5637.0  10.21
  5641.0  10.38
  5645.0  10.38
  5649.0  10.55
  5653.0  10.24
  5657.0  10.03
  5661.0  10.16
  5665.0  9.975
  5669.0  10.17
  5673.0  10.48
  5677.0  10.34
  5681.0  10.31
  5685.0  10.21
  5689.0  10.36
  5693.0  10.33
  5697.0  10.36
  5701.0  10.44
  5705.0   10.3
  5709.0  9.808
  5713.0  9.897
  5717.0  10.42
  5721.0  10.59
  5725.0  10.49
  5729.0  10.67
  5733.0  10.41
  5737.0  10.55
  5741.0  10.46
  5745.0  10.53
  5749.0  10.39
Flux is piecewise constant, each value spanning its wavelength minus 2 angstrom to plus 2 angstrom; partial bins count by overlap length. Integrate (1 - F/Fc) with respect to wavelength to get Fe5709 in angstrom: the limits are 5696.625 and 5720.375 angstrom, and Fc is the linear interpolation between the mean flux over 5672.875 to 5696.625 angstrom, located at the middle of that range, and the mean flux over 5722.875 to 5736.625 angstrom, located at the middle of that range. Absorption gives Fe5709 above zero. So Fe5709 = 0.5 angstrom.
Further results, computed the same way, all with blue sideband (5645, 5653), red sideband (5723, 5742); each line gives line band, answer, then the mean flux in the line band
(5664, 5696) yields 0.55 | 10.3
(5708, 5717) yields 0.44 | 9.98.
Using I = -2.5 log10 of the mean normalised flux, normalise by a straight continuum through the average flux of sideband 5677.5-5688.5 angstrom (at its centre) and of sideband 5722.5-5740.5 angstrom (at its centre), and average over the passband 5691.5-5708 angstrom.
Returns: 0.00 mag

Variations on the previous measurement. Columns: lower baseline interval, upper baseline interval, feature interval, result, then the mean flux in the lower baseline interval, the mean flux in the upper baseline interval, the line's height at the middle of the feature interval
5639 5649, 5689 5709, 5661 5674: 0.02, 10.4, 10.3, 10.4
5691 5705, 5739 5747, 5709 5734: 0.01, 10.4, 10.5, 10.4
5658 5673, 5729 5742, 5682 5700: 0.00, 10.1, 10.5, 10.3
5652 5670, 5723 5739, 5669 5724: 0.00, 10.1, 10.5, 10.3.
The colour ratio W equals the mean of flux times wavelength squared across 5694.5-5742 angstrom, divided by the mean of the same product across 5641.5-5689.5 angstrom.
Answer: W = 1.03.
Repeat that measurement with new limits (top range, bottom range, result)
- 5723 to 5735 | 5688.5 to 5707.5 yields 1.03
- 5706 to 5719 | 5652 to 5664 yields 1.01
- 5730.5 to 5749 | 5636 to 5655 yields 1.05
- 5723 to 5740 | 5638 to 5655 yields 1.05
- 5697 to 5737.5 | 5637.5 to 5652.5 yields 1.02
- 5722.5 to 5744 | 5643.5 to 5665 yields 1.06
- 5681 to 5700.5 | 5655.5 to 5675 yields 1.02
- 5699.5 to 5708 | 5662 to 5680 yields 1.02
